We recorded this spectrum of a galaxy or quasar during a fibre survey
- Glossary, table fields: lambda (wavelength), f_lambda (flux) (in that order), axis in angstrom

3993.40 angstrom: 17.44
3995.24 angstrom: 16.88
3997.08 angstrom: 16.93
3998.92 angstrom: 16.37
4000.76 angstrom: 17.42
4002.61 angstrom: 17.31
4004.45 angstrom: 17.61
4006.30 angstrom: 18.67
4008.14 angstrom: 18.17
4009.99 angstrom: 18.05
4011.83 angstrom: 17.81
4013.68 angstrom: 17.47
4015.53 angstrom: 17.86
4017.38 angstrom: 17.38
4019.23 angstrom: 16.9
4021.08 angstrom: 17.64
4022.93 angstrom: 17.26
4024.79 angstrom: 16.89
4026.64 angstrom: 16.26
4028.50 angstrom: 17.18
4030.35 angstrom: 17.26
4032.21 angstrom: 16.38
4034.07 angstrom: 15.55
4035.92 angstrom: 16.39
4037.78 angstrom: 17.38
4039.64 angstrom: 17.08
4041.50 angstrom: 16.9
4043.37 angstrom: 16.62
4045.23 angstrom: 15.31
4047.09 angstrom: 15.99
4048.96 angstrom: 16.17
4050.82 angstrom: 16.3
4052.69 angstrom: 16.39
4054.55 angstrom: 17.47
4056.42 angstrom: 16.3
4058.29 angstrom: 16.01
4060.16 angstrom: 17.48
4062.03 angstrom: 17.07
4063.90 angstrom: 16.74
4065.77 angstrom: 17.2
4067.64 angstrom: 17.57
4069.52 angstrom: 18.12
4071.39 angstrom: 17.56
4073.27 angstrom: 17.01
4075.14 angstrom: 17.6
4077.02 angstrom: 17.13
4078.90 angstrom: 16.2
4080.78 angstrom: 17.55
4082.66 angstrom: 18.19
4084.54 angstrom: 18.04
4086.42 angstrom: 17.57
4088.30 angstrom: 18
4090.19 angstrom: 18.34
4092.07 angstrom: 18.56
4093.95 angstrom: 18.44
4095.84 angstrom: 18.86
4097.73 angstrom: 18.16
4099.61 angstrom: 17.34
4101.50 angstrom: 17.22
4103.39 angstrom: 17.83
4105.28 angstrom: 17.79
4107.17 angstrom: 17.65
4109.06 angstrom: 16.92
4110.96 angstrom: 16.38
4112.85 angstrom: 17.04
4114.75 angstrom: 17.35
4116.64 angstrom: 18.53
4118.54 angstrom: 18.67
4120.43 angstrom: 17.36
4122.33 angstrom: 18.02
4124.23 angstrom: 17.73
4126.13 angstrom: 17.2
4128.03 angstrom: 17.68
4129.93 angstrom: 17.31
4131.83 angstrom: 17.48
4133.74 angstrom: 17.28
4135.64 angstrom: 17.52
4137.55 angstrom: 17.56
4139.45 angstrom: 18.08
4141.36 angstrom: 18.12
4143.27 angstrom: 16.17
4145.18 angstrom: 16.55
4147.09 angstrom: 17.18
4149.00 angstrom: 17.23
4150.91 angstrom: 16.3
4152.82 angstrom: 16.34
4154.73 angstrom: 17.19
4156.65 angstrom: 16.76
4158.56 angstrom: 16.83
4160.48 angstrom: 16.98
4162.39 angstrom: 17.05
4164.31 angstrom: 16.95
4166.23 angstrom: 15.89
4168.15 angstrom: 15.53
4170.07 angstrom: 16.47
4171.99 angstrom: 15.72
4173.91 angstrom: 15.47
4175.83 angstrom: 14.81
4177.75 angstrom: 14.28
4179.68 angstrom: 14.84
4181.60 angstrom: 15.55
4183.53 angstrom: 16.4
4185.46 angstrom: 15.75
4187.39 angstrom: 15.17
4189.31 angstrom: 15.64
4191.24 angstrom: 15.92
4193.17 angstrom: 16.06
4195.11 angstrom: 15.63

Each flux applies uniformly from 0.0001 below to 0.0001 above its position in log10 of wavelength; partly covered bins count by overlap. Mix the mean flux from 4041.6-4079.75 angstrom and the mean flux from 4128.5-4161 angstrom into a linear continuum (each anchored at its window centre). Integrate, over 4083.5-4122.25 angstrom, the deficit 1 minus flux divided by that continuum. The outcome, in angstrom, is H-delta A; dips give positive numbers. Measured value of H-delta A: -1.9 angstrom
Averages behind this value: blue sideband 16.8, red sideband 17.1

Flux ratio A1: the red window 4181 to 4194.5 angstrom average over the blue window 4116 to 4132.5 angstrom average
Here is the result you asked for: 0.89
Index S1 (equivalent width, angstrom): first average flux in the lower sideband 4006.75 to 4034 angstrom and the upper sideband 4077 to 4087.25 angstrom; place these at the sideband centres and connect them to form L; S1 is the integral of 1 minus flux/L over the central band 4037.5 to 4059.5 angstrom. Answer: 1.1 angstrom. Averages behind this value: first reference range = 17.3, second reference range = 17.5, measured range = 16.5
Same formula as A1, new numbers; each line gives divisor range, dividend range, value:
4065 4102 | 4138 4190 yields 0.92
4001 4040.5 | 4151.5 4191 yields 0.93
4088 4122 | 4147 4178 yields 0.92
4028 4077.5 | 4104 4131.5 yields 1.04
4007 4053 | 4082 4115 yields 1.05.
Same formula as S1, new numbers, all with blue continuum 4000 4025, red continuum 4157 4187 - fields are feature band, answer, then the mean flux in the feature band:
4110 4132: -1.5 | 17.6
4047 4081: 0.2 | 17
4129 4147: -1.2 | 17.3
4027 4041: 0.5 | 16.7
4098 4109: -0.6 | 17.6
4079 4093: -0.9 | 17.9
